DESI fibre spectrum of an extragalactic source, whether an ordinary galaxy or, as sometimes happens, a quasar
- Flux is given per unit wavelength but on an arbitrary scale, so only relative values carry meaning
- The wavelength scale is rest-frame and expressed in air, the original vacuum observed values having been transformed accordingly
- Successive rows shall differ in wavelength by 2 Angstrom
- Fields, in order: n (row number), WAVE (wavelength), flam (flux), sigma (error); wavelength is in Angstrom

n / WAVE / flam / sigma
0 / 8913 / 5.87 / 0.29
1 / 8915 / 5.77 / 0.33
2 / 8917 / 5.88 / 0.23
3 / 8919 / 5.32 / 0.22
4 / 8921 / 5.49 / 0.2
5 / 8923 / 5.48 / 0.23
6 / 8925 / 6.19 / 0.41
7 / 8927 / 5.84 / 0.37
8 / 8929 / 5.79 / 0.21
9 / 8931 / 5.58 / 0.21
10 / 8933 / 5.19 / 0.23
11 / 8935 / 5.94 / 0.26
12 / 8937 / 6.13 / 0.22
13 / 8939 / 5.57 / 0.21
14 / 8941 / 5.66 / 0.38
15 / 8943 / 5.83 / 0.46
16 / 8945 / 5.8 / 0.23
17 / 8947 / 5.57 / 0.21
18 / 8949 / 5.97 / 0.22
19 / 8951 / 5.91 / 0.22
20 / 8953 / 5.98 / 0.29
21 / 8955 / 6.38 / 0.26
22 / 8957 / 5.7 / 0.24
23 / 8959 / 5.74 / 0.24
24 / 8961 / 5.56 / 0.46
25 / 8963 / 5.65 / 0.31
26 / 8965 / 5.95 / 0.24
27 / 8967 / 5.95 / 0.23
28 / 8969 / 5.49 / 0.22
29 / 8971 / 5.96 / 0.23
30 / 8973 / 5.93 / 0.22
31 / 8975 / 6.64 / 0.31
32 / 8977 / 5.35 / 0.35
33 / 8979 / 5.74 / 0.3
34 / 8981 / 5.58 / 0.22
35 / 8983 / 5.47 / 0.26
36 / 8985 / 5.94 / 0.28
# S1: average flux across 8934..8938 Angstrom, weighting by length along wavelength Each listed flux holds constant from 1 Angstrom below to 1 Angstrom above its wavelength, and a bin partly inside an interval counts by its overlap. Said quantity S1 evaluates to 6.04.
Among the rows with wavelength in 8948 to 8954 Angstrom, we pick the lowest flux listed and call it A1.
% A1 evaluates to 5.91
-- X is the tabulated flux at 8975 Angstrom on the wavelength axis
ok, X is 6.64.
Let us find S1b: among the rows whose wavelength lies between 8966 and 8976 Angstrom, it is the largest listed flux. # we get 6.64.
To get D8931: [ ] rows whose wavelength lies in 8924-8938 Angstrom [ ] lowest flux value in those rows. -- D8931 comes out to 5.19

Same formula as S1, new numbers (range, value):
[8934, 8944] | 5.83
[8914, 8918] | 5.82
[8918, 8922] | 5.41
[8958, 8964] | 5.65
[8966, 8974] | 5.83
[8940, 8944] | 5.75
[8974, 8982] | 5.83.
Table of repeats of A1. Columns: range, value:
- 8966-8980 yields 5.35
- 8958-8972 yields 5.49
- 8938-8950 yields 5.57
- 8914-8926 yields 5.32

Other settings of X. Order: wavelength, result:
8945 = 5.8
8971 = 5.96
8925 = 6.19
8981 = 5.58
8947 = 5.57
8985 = 5.94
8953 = 5.98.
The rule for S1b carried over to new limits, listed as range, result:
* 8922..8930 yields 6.19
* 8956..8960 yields 5.74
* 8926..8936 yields 5.94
